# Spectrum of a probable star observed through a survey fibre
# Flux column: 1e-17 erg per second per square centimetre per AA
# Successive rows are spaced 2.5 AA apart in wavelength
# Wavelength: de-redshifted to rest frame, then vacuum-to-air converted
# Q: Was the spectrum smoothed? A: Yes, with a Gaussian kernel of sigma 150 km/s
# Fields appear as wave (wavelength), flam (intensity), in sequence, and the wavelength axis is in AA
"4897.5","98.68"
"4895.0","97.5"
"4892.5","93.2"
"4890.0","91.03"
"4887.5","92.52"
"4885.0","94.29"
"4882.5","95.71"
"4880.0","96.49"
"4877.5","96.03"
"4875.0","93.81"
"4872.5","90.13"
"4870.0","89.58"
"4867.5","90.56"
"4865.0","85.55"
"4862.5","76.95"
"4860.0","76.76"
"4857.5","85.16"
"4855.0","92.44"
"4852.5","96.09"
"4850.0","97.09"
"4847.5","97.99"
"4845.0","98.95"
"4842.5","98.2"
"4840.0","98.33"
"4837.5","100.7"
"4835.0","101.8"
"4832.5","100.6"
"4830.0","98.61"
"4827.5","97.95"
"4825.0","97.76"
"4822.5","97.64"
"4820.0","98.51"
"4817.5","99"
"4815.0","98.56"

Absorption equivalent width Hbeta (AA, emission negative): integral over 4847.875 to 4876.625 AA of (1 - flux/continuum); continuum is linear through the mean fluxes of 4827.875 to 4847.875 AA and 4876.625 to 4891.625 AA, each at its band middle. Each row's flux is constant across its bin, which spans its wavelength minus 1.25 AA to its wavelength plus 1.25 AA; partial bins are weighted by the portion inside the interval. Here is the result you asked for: 2.3 AA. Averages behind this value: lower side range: 99.4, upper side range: 94.3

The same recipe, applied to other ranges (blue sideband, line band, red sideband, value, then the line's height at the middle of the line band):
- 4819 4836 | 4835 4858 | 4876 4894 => 0.15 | 97.4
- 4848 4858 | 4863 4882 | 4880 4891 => 0.49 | 93.7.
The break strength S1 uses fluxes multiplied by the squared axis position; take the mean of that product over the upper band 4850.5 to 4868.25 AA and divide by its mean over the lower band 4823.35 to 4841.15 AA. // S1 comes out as 0.88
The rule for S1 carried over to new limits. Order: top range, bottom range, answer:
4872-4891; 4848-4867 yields 1.08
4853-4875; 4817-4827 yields 0.90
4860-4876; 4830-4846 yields 0.88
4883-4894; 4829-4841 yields 0.95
